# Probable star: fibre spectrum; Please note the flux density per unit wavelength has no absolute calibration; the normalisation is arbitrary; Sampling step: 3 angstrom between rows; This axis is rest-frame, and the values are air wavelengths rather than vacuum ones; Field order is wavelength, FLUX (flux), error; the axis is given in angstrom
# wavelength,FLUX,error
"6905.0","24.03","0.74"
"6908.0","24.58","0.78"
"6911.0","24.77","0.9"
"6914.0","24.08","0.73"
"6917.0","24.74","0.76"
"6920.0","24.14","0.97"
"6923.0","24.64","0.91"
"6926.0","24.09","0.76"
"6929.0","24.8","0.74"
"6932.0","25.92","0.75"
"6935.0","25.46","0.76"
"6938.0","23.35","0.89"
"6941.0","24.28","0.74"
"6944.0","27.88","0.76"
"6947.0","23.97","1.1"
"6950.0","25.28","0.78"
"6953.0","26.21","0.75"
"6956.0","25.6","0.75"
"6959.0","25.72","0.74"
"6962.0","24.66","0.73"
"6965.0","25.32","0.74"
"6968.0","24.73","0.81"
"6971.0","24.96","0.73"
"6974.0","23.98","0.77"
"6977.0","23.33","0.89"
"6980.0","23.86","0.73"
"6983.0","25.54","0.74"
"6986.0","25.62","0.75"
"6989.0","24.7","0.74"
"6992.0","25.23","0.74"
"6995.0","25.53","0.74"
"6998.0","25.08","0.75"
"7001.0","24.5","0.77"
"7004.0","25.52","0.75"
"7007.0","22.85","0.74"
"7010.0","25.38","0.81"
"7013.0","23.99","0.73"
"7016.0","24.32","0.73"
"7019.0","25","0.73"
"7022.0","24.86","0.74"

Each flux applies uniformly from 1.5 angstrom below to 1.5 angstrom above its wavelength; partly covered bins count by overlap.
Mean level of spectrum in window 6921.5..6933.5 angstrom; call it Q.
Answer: 24.9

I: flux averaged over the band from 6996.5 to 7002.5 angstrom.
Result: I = 24.8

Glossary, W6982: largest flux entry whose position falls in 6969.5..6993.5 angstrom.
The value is 25.62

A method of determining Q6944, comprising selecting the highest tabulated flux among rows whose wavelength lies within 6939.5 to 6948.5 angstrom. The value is 27.88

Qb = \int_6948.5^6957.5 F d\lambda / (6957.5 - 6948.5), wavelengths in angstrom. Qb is 25.7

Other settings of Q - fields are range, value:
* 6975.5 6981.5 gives 23.6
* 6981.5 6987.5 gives 25.6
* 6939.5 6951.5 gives 25.4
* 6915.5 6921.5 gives 24.4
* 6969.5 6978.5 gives 24.1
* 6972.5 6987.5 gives 24.5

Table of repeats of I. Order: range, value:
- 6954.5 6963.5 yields 25.3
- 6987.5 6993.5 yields 25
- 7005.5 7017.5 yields 24.1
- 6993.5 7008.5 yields 24.7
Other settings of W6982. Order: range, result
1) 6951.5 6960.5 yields 26.21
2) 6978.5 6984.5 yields 25.54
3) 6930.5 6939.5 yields 25.92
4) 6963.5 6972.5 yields 25.32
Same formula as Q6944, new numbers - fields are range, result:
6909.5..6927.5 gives 24.77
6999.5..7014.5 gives 25.52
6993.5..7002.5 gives 25.53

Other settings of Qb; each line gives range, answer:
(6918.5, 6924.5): 24.4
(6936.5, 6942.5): 23.8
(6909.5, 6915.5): 24.4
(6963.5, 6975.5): 24.7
